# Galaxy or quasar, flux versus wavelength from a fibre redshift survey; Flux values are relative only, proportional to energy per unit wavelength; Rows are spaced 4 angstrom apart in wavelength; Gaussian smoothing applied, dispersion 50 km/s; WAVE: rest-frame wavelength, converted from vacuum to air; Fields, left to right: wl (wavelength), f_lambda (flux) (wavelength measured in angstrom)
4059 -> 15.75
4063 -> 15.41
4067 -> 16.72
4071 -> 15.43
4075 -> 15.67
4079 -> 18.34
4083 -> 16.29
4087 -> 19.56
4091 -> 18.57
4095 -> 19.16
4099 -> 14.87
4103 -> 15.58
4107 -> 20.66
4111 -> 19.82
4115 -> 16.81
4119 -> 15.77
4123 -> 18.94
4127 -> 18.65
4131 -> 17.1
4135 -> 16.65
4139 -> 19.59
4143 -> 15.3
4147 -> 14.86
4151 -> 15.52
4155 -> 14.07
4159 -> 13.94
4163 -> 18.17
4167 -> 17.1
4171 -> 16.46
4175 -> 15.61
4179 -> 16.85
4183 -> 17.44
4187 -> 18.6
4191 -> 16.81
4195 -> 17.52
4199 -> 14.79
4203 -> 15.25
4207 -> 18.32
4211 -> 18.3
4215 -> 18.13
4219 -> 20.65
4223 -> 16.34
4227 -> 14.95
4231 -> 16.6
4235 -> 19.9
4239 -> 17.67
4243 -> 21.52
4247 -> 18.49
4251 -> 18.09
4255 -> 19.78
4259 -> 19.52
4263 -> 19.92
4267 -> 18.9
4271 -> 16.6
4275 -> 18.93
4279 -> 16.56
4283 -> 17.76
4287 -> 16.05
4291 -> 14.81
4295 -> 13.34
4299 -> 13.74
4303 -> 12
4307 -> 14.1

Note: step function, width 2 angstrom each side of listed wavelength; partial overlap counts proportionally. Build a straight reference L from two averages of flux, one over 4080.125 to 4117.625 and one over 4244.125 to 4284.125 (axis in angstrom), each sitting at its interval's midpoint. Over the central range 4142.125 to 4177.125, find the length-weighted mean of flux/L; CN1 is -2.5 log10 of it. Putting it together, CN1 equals 0.16 mag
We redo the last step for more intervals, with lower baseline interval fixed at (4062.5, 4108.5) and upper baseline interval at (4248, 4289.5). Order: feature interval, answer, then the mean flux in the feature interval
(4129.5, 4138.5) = 0.01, 17.3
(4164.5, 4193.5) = 0.04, 17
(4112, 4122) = 0.03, 16.9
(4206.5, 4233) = 0.02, 17.6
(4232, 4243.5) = -0.07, 19.2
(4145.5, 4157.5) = 0.19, 14.8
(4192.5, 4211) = 0.07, 16.7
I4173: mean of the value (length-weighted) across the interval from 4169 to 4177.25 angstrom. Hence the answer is 16.1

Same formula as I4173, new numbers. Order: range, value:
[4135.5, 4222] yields 16.8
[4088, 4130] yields 17.9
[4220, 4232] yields 16.3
